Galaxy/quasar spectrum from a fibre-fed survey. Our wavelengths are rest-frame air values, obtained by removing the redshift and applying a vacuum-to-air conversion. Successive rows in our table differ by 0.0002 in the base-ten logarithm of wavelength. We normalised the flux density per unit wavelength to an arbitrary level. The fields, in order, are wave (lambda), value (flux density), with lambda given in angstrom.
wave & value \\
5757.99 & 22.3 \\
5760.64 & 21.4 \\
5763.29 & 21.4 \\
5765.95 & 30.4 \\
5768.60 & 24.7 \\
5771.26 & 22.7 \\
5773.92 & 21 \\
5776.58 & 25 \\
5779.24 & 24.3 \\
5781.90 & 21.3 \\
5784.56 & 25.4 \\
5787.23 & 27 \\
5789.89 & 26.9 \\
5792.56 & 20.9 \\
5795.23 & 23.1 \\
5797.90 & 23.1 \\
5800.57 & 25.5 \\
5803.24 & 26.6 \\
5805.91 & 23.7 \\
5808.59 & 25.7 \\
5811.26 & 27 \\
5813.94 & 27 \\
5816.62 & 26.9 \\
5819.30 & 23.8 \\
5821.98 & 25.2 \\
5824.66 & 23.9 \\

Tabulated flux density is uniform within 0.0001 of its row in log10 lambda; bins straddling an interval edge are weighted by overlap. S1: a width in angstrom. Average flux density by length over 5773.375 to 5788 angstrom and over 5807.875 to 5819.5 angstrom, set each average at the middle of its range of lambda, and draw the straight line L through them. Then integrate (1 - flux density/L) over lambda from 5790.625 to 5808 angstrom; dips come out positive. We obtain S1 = 0.9 angstrom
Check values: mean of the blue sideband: 24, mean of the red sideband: 26.3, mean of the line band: 24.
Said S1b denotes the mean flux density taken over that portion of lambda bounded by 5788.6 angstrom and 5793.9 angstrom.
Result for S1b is 23.9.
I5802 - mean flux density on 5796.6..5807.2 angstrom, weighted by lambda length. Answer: 24.7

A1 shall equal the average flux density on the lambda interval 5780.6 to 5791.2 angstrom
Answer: 25.2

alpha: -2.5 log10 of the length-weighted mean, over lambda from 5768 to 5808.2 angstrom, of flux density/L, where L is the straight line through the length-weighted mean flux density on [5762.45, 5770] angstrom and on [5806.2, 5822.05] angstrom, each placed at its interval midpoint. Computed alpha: 0.07 mag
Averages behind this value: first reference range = 25.7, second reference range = 25.8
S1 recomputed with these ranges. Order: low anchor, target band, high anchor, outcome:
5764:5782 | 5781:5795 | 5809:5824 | 0.3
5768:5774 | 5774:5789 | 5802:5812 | -0.4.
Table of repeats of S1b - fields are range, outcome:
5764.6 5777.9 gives 24.7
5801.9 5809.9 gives 25.3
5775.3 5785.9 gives 24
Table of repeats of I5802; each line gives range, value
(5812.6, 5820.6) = 25.9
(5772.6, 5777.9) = 23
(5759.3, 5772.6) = 24.1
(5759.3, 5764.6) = 21.4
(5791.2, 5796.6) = 22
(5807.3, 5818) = 26.6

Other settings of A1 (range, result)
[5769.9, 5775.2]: 21.9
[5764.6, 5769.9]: 27.5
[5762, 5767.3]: 25.9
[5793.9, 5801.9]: 23.9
